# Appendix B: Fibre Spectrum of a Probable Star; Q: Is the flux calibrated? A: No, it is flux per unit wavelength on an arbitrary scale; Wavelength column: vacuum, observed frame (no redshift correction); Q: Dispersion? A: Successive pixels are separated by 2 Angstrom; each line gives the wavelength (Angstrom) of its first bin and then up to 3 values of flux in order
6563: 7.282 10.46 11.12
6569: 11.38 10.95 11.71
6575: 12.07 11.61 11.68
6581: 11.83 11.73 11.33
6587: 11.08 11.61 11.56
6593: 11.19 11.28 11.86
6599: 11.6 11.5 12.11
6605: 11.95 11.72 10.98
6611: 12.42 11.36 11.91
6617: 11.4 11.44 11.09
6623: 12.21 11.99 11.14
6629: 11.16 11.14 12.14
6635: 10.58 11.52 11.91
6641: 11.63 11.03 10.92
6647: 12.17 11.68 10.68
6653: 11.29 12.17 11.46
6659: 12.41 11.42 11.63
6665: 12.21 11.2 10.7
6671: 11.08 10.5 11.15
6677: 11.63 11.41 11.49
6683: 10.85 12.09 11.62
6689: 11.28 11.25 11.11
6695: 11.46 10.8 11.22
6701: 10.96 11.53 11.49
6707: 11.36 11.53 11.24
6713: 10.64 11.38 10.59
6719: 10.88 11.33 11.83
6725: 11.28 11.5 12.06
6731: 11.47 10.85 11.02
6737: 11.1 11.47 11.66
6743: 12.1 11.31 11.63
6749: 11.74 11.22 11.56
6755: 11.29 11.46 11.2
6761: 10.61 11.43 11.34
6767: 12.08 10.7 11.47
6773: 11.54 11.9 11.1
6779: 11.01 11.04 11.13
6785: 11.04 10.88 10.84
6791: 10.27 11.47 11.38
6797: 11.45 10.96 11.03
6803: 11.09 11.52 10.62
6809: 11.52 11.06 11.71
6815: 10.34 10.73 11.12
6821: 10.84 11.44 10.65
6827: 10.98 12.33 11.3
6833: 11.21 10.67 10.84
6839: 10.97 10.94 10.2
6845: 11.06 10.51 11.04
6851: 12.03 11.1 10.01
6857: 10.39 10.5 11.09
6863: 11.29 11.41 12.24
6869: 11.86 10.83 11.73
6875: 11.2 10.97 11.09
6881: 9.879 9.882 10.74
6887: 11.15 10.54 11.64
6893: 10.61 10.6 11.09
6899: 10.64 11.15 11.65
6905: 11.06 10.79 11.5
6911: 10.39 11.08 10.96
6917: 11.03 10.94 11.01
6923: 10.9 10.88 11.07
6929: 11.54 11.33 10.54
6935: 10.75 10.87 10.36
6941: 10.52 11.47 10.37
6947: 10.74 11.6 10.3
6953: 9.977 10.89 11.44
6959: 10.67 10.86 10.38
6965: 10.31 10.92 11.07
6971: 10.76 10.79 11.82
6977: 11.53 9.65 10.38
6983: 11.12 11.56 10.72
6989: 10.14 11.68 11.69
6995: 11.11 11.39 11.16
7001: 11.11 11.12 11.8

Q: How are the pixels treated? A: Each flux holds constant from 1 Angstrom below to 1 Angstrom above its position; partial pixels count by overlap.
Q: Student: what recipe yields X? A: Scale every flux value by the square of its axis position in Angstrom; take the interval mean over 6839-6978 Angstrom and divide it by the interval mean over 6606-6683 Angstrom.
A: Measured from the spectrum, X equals 1.0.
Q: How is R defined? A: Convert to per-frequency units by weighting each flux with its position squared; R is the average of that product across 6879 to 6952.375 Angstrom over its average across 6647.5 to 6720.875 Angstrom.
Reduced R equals 1.0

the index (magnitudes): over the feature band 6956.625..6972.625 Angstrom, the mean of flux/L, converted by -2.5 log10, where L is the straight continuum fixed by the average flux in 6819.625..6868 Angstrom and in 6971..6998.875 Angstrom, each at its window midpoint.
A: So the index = 0.03 mag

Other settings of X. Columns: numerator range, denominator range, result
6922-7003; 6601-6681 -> 1.04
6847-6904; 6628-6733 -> 1.03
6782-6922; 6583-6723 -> 1.02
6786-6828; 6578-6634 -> 1.01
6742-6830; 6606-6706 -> 1.02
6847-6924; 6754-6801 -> 1.01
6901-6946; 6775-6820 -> 1.03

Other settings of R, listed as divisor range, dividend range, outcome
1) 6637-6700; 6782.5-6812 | 1.01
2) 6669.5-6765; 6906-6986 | 1.03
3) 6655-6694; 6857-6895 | 1.02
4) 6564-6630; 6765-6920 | 1.03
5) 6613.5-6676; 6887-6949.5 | 1.04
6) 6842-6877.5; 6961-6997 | 1.02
